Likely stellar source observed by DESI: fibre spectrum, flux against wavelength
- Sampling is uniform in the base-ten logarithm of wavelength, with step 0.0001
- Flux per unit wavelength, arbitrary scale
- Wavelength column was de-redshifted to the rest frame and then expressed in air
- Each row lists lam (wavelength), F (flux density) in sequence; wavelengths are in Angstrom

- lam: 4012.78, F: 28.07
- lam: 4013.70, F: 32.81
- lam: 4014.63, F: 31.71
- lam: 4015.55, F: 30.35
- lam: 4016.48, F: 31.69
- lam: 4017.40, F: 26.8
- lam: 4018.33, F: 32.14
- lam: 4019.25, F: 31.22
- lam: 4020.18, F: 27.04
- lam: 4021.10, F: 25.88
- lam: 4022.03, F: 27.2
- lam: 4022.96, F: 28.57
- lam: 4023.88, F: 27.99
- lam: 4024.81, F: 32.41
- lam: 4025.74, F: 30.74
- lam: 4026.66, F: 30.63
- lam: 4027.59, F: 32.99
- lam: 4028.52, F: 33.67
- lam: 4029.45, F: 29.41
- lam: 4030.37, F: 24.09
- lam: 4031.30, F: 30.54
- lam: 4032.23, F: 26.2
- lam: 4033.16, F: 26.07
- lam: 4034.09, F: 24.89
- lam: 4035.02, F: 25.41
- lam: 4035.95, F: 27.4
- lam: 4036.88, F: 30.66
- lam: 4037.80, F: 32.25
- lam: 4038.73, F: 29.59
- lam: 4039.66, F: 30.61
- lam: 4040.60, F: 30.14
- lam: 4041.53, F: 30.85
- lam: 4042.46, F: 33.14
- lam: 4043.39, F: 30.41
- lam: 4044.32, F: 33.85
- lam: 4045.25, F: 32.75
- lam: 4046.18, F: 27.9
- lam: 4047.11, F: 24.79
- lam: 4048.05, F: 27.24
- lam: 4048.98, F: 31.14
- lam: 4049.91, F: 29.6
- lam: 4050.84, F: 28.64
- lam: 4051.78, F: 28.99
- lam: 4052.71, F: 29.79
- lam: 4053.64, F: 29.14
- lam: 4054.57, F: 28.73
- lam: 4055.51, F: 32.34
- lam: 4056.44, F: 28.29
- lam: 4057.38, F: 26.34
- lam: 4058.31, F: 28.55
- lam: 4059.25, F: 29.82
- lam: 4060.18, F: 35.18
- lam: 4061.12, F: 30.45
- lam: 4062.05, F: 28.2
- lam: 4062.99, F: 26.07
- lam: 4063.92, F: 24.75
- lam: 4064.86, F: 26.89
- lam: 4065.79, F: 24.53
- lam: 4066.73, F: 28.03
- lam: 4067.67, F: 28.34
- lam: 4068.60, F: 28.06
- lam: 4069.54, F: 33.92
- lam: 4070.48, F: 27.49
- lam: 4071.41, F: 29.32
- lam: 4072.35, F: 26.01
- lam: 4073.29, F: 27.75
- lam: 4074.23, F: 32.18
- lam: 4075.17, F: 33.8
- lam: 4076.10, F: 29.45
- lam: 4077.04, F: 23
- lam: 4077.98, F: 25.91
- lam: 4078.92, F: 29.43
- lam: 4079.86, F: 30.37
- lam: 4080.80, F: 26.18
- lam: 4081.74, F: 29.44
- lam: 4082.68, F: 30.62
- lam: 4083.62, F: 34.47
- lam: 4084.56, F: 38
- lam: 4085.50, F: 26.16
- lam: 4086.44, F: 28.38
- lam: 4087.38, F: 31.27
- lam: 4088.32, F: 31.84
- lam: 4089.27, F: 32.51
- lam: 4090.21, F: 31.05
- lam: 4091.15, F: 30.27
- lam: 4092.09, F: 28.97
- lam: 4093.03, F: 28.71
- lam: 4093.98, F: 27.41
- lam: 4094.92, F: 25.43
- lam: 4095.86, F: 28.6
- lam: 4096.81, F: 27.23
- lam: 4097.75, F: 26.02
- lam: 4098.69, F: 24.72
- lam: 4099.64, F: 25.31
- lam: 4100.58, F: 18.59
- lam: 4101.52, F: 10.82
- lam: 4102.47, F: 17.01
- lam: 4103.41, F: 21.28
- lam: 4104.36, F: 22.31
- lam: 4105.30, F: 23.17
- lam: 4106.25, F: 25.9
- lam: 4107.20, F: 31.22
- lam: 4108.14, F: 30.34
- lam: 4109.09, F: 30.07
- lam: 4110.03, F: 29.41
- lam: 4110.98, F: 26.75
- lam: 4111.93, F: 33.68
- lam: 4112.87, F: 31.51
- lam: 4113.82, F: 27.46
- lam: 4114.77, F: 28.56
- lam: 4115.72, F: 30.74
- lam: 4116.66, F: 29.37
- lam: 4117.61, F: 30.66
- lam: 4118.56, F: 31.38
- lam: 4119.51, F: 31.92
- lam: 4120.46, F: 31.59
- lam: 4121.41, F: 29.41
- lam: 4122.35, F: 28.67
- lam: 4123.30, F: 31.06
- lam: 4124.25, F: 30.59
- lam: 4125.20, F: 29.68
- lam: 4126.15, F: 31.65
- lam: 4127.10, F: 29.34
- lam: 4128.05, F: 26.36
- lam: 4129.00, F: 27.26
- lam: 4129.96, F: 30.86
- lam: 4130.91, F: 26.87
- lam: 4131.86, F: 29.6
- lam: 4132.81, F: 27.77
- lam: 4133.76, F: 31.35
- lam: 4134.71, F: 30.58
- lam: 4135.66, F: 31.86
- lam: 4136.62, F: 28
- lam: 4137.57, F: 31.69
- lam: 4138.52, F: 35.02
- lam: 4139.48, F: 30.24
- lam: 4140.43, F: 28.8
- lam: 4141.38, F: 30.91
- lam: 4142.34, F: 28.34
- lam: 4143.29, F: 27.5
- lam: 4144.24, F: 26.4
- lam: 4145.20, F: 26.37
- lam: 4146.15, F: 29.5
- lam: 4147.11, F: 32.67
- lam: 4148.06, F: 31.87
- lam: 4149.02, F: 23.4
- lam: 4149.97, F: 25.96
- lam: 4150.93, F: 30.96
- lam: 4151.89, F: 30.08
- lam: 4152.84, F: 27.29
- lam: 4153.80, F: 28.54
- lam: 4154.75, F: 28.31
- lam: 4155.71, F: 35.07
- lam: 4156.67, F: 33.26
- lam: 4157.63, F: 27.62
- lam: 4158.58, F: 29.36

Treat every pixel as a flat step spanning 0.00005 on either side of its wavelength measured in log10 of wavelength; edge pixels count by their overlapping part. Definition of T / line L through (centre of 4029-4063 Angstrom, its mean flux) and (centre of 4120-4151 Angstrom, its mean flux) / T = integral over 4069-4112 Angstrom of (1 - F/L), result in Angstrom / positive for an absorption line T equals 2.2 Angstrom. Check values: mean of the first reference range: 29.2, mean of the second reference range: 29.4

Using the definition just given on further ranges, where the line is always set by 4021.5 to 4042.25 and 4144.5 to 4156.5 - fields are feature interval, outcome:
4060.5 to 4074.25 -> 0.5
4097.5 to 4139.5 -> 1.5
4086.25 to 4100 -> 0.3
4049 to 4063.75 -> 0.0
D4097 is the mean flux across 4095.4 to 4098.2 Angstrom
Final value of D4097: 27.3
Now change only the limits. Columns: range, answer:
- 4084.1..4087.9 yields 31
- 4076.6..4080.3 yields 27.2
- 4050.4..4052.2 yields 28.7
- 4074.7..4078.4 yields 28.1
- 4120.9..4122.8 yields 29.2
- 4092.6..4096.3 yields 27.5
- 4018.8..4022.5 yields 27.8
